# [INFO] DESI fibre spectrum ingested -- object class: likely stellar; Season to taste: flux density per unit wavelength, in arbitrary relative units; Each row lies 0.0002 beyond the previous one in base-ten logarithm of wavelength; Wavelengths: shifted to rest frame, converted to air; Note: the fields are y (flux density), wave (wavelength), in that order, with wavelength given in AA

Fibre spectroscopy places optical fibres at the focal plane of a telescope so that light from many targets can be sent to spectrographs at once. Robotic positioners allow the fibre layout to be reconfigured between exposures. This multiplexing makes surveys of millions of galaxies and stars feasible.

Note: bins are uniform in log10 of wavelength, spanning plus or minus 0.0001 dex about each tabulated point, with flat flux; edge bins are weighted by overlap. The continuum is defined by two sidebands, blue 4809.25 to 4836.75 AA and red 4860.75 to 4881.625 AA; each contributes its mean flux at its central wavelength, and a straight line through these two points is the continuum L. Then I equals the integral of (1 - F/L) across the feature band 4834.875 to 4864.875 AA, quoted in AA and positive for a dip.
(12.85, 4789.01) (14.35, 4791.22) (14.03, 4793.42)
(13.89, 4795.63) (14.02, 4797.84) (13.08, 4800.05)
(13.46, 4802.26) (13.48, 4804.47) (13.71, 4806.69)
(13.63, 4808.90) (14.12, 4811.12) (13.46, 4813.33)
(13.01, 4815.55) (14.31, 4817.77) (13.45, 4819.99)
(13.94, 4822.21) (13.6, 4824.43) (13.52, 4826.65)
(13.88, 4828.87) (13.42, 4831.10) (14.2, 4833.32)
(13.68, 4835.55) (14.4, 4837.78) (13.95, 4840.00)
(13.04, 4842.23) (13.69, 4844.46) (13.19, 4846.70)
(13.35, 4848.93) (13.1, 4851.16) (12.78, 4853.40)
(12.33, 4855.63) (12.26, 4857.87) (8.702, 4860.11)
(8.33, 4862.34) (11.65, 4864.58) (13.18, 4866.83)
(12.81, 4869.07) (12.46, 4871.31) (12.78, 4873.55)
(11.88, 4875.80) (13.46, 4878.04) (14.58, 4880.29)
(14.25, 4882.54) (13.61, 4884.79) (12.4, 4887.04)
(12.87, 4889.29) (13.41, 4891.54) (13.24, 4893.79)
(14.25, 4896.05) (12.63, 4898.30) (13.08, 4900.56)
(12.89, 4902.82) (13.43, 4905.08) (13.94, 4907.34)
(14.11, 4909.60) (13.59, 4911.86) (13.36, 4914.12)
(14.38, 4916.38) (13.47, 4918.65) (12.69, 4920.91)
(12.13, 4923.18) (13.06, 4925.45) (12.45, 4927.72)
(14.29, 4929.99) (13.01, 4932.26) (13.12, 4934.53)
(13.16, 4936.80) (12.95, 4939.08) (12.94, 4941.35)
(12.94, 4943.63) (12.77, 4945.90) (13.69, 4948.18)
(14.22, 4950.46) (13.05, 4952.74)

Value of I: 1.1 AA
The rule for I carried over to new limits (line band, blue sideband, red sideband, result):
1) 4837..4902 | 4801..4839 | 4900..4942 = 3.3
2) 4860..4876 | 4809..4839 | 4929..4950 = 2.3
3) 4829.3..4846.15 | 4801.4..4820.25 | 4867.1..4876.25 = -0.7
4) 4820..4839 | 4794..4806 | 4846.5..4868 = -1.7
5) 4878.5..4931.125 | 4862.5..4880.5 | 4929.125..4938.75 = -1.8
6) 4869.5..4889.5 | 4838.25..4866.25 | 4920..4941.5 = -1.0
